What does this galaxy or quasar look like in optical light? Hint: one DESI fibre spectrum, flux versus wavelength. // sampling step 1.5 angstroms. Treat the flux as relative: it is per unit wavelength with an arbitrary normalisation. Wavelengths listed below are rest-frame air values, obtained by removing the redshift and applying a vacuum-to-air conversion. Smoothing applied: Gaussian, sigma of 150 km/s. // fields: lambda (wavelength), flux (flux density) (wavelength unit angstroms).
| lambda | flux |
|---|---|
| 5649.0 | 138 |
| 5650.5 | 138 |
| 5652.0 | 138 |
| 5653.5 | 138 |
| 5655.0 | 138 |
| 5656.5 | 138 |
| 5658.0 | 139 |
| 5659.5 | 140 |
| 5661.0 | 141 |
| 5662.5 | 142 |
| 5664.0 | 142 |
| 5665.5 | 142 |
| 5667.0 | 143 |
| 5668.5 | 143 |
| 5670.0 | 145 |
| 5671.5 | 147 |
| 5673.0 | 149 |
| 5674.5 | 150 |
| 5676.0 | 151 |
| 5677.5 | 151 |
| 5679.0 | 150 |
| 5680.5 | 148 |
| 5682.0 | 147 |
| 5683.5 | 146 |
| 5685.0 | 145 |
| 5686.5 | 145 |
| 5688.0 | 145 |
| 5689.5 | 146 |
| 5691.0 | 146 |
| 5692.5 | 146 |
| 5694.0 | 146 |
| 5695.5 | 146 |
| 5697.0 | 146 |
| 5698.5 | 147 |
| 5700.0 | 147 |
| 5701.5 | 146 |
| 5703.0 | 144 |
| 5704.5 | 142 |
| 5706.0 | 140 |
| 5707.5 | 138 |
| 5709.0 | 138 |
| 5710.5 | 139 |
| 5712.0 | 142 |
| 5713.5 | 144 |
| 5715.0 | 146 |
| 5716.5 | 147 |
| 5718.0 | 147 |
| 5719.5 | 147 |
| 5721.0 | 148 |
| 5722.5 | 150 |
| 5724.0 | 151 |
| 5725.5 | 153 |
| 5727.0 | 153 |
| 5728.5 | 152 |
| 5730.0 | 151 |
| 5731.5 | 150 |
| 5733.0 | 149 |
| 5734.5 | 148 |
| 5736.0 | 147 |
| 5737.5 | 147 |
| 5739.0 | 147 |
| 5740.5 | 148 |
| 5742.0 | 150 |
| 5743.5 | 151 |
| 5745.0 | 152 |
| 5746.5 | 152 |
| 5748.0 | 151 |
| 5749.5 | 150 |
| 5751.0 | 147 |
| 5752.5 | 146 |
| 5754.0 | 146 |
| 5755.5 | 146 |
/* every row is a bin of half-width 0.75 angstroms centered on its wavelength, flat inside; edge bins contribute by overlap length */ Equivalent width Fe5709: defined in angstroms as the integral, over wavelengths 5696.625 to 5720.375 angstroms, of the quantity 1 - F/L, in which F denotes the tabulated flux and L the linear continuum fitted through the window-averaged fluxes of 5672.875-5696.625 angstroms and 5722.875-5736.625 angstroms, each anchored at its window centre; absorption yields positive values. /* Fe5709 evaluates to 0.8 angstroms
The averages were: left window 147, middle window 144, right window 150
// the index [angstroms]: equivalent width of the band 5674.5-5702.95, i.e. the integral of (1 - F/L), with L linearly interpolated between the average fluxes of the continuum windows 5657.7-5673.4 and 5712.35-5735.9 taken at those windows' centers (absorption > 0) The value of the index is -0.3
